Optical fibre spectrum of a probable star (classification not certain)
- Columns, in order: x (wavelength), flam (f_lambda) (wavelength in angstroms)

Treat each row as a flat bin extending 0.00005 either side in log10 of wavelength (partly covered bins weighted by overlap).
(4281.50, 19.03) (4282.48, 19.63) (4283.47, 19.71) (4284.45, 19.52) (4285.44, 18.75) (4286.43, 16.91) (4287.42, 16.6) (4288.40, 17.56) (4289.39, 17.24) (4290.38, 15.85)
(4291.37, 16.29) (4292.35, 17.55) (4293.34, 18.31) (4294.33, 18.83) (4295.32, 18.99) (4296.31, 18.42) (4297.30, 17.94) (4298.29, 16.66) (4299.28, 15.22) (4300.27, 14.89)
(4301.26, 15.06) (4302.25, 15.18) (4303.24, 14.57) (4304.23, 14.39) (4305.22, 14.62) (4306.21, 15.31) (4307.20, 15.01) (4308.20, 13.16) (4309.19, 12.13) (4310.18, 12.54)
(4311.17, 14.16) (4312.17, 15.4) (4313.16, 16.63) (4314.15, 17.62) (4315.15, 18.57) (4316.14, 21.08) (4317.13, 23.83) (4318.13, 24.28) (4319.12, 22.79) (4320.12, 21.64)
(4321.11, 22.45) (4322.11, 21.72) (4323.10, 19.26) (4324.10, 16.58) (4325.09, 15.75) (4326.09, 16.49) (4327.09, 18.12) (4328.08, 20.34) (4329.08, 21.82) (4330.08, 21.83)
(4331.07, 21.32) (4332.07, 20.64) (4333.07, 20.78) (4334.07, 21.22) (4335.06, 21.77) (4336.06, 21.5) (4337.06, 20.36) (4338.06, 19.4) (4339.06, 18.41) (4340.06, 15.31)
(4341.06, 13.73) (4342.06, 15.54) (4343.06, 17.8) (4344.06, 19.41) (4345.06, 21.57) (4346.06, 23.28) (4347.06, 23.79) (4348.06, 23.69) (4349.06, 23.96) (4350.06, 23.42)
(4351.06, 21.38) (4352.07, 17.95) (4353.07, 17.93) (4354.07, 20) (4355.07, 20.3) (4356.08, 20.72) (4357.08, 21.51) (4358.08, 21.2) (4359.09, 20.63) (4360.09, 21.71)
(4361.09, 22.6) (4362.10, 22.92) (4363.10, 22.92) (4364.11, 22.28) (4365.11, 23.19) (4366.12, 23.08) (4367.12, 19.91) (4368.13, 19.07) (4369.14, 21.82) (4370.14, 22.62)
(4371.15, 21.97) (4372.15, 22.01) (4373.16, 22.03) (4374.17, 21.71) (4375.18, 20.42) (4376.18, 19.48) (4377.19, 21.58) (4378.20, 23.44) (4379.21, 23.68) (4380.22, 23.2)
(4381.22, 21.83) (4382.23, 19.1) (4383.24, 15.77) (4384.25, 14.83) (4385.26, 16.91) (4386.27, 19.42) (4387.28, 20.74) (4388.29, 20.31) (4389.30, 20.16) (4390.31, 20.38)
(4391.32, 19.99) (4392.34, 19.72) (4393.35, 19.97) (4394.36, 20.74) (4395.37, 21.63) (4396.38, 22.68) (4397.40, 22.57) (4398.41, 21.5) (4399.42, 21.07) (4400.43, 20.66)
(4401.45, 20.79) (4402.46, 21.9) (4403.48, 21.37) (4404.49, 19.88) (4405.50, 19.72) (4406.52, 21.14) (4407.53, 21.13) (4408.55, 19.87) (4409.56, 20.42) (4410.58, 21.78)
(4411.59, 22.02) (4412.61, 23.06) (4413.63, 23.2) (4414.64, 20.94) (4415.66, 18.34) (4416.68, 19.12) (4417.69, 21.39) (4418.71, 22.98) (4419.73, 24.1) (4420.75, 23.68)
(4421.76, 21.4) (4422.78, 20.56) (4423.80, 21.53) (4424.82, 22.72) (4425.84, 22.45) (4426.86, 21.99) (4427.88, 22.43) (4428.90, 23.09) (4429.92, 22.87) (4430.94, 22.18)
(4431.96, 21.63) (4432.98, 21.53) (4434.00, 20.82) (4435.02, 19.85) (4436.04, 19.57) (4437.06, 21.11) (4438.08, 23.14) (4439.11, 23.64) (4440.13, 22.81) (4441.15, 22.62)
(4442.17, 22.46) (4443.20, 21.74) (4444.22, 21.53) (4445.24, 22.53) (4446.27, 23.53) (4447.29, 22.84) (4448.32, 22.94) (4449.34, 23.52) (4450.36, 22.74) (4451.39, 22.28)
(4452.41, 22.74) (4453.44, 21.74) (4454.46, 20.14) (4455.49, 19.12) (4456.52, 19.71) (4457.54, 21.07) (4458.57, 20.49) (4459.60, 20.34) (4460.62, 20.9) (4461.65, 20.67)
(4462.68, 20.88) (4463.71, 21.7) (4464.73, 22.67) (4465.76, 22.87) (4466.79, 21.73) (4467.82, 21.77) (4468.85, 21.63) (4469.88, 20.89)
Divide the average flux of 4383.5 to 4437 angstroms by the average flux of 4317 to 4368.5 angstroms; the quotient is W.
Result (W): 1.02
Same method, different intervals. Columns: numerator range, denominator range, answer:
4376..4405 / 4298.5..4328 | 1.19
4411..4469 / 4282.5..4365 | 1.15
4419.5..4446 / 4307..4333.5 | 1.18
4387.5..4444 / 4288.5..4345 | 1.19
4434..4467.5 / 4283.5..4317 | 1.31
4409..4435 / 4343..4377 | 1.02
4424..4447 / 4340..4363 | 1.07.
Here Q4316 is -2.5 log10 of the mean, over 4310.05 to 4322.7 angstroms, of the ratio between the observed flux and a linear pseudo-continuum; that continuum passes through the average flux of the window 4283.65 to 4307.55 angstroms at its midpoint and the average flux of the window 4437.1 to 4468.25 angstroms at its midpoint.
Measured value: -0.13 mag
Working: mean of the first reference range 16.7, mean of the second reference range 21.9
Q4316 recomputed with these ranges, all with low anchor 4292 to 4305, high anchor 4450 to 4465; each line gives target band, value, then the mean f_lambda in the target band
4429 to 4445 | -0.070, 21.9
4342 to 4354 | -0.168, 21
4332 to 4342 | -0.085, 19.1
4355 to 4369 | -0.176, 21.6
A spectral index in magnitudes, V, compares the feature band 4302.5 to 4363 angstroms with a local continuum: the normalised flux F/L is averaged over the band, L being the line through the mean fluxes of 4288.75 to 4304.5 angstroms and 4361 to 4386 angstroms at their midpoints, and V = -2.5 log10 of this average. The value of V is -0.03 mag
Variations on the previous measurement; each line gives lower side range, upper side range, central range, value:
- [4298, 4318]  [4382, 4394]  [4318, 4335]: -0.220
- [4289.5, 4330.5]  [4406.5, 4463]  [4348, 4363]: -0.120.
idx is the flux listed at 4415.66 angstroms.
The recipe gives 18.34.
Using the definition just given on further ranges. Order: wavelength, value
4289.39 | 17.24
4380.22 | 23.2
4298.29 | 16.66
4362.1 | 22.92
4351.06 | 21.38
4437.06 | 21.11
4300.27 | 14.89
